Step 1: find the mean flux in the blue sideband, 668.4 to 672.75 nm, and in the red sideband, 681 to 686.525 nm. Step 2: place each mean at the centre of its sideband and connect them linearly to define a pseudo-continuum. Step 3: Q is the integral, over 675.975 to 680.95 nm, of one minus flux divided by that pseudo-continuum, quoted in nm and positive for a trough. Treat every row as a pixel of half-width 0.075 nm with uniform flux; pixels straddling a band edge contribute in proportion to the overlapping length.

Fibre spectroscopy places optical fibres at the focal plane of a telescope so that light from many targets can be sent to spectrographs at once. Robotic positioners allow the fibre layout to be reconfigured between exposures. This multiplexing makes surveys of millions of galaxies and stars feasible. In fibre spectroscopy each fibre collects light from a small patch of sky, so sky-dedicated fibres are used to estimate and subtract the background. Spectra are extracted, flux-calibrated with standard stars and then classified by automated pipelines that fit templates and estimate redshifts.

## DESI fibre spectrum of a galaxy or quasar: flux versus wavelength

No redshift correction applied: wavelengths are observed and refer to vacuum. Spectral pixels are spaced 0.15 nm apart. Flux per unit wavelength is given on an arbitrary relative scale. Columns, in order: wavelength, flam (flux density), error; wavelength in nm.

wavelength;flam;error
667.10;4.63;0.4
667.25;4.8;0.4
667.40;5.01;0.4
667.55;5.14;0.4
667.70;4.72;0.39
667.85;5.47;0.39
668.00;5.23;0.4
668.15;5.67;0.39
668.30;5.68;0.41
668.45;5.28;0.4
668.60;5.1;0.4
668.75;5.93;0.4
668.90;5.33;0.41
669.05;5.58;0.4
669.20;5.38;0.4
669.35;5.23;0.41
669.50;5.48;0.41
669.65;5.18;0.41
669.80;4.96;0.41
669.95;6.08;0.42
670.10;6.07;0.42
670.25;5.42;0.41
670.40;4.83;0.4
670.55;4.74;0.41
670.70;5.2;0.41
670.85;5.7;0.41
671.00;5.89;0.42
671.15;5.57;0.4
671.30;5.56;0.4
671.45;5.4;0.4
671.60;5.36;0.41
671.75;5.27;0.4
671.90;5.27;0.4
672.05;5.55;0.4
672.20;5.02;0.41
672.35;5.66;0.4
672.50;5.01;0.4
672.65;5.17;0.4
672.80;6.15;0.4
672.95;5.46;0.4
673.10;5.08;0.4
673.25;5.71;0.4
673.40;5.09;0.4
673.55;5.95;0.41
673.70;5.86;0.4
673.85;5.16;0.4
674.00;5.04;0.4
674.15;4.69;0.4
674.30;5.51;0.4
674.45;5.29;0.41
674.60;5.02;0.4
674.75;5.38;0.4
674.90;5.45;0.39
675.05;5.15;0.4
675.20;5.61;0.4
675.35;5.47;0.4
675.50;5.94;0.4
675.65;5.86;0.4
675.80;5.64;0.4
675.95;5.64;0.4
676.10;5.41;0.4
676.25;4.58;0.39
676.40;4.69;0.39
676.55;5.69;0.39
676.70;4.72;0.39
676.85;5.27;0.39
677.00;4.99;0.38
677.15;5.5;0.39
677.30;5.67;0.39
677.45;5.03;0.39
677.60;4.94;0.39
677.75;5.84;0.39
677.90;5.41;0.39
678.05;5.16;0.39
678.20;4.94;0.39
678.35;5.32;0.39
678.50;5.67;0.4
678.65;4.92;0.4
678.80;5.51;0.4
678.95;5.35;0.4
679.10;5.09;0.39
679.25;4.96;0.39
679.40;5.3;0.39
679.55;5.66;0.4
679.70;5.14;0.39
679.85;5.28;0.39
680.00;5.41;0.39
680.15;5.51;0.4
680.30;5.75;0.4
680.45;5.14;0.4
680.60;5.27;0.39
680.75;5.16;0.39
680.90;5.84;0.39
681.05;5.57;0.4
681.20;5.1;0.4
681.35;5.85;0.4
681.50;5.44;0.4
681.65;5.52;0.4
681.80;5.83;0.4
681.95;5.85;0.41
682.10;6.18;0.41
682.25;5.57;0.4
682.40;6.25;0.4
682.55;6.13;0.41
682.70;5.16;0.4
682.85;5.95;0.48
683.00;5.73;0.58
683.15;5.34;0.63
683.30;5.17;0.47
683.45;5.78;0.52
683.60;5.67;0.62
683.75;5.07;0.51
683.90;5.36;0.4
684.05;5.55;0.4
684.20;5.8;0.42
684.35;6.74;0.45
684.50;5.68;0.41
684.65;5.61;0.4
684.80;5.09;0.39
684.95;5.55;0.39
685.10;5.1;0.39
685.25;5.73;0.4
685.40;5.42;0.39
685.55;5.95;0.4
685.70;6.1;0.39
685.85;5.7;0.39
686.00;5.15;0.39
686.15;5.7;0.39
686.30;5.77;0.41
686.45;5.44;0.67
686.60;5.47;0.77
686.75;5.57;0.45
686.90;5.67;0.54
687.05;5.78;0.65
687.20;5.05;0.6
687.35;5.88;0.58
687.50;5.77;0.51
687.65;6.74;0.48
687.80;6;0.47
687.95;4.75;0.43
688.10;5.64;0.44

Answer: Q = 0.24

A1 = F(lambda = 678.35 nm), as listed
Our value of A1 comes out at 5.32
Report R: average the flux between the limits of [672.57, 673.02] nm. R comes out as 5.59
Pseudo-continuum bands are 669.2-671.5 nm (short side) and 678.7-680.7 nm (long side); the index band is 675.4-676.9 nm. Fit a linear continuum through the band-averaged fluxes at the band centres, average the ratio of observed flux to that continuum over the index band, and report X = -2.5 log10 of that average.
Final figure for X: 0.00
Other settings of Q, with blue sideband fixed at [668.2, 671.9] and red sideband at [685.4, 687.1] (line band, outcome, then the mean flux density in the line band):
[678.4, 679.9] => 0.071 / 5.29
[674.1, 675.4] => 0.047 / 5.29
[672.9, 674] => 0.006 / 5.44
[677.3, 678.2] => 0.041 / 5.28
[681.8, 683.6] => -0.044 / 5.74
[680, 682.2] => 0.005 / 5.57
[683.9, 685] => -0.014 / 5.7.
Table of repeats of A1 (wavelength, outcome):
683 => 5.73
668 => 5.23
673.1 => 5.08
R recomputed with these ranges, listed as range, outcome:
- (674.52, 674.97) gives 5.28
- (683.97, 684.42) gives 6.01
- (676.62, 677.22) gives 5.12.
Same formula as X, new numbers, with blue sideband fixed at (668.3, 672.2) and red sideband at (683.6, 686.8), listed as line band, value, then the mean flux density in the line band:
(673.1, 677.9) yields 0.03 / 5.34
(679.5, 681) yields 0.02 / 5.41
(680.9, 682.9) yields -0.03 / 5.72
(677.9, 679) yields 0.05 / 5.27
